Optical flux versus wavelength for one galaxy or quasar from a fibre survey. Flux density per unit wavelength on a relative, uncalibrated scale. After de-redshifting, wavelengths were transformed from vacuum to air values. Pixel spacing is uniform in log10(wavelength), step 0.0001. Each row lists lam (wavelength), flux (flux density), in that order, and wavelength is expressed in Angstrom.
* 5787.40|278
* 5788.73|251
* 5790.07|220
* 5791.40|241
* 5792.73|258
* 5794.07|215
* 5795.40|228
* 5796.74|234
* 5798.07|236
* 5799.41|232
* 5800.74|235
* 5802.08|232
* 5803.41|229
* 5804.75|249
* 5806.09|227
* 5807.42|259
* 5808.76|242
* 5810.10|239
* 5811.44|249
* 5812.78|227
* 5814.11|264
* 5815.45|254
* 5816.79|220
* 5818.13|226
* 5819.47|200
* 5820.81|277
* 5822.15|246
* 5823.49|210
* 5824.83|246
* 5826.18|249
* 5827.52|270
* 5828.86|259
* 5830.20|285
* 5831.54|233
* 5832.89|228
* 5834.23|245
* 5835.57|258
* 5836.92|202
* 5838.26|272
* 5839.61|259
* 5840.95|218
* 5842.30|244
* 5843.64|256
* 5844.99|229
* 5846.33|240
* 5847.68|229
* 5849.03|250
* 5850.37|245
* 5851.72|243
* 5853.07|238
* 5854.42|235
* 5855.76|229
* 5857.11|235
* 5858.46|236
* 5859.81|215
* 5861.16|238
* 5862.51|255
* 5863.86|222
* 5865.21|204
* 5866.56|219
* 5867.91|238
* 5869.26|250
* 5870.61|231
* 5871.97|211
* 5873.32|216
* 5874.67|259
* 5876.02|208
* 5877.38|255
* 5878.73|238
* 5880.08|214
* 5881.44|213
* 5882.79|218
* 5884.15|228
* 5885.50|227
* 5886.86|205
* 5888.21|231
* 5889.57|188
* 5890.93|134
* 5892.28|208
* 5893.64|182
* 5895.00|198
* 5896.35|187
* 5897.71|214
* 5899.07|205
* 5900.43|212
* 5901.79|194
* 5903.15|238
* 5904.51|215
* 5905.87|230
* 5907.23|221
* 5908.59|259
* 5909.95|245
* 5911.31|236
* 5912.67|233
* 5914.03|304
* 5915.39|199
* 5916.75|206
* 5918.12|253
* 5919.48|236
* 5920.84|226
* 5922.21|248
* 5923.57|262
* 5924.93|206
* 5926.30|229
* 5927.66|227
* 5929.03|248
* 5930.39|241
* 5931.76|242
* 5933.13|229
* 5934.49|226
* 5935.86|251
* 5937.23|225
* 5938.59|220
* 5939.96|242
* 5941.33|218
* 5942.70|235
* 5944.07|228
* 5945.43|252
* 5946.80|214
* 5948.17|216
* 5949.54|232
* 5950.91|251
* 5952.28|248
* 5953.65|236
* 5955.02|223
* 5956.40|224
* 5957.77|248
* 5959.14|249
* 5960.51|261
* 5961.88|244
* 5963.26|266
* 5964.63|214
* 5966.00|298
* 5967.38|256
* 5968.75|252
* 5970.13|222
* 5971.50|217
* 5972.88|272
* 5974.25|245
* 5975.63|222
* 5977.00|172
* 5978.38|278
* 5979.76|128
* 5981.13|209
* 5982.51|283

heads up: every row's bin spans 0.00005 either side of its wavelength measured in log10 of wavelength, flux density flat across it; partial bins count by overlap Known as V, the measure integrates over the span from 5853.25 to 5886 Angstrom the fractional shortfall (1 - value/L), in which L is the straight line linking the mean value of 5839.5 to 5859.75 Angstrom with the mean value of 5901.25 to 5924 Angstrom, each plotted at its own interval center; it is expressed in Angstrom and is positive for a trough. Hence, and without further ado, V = 1.1 Angstrom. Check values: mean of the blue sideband 238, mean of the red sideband 236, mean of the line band 229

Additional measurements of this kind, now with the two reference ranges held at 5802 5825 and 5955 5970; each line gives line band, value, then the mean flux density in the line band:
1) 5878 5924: 4.5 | 221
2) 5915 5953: 2.2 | 233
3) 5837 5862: 0.3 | 239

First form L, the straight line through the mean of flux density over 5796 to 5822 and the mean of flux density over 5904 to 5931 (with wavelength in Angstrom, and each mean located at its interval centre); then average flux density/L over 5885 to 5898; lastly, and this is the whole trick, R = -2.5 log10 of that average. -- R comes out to 0.20 mag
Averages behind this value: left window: 239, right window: 236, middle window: 196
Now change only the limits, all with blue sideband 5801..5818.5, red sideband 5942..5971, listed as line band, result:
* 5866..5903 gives 0.12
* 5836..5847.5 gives 0.00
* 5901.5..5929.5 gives 0.03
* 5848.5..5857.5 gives 0.00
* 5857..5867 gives 0.06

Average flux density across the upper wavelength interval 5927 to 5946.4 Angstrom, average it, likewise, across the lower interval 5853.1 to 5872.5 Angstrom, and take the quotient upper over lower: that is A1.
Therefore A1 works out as 1.0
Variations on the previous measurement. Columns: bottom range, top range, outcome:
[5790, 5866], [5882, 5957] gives 0.94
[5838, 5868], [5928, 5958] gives 0.99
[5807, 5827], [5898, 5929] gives 0.96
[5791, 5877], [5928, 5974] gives 1.01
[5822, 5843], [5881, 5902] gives 0.83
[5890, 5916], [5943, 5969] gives 1.12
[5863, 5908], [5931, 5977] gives 1.10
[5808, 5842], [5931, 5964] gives 0.97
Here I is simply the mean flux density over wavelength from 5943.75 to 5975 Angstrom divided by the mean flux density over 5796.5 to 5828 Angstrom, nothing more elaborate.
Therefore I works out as 1.0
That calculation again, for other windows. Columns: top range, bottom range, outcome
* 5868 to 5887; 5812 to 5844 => 0.93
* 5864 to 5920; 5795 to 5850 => 0.92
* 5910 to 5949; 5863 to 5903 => 1.09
